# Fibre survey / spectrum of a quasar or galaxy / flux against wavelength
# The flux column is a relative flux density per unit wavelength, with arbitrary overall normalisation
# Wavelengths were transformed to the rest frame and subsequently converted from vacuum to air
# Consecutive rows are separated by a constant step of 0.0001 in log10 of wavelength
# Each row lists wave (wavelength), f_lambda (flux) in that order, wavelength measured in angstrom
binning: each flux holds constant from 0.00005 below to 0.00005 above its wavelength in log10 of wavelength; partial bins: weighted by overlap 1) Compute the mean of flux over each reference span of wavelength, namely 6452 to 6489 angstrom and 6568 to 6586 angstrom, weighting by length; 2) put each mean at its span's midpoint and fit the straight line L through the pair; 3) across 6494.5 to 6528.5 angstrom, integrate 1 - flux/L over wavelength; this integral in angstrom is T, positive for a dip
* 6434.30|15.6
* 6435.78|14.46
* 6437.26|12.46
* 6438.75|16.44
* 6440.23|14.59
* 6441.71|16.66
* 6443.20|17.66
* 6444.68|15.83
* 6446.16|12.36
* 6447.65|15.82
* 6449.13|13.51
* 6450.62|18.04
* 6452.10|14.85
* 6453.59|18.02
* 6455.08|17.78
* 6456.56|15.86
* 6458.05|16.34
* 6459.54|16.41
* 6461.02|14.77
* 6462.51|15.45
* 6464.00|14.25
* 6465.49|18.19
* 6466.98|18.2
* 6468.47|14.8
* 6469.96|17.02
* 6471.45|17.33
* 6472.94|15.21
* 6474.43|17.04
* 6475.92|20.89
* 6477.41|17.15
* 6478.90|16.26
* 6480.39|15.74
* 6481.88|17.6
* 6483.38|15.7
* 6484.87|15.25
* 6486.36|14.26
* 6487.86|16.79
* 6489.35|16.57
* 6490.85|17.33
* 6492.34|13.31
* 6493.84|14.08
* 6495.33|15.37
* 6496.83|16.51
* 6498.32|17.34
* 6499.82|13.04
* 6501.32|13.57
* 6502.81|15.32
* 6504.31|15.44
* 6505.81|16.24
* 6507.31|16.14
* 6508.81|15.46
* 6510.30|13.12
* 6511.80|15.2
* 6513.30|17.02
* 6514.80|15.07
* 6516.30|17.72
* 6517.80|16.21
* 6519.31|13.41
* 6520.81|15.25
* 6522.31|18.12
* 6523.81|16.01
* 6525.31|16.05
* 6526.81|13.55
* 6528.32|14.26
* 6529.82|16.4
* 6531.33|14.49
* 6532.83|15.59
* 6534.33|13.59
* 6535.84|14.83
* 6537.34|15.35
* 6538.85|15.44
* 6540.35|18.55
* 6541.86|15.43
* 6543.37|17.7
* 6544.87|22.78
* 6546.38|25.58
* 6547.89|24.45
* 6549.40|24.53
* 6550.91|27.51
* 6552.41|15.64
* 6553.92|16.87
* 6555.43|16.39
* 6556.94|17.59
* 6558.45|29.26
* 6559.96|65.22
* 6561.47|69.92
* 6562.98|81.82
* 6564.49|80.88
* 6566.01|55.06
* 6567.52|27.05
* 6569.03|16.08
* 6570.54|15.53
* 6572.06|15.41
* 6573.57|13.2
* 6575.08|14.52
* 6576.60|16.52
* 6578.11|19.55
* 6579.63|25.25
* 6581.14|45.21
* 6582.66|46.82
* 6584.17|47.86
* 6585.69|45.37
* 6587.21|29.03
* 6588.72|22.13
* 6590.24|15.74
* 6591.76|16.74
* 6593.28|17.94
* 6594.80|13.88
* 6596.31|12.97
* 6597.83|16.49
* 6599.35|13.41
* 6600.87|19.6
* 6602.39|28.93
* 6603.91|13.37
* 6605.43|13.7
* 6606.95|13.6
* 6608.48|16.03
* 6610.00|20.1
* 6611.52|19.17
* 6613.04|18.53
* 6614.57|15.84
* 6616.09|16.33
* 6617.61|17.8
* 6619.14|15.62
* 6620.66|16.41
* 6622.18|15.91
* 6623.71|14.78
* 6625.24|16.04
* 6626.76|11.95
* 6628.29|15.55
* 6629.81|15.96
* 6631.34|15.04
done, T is 8.0 angstrom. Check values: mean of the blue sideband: 16.5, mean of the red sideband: 26.3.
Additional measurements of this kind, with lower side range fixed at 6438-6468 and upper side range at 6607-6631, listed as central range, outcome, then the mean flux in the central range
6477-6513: 1.3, 15.5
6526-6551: -2.8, 18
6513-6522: 0.2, 15.8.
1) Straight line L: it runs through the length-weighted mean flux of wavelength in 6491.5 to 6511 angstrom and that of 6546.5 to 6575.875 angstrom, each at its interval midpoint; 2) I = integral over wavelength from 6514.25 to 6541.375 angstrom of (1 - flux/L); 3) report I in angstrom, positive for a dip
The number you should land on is 8.5 angstrom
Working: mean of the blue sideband 15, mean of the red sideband 32.8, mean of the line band 15.6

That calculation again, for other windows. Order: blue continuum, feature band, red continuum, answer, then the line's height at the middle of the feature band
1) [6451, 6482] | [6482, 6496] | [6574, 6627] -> 1.46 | 17.3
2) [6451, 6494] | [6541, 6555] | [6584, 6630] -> -2.73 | 17.6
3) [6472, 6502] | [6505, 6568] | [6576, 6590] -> 3.94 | 24.6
